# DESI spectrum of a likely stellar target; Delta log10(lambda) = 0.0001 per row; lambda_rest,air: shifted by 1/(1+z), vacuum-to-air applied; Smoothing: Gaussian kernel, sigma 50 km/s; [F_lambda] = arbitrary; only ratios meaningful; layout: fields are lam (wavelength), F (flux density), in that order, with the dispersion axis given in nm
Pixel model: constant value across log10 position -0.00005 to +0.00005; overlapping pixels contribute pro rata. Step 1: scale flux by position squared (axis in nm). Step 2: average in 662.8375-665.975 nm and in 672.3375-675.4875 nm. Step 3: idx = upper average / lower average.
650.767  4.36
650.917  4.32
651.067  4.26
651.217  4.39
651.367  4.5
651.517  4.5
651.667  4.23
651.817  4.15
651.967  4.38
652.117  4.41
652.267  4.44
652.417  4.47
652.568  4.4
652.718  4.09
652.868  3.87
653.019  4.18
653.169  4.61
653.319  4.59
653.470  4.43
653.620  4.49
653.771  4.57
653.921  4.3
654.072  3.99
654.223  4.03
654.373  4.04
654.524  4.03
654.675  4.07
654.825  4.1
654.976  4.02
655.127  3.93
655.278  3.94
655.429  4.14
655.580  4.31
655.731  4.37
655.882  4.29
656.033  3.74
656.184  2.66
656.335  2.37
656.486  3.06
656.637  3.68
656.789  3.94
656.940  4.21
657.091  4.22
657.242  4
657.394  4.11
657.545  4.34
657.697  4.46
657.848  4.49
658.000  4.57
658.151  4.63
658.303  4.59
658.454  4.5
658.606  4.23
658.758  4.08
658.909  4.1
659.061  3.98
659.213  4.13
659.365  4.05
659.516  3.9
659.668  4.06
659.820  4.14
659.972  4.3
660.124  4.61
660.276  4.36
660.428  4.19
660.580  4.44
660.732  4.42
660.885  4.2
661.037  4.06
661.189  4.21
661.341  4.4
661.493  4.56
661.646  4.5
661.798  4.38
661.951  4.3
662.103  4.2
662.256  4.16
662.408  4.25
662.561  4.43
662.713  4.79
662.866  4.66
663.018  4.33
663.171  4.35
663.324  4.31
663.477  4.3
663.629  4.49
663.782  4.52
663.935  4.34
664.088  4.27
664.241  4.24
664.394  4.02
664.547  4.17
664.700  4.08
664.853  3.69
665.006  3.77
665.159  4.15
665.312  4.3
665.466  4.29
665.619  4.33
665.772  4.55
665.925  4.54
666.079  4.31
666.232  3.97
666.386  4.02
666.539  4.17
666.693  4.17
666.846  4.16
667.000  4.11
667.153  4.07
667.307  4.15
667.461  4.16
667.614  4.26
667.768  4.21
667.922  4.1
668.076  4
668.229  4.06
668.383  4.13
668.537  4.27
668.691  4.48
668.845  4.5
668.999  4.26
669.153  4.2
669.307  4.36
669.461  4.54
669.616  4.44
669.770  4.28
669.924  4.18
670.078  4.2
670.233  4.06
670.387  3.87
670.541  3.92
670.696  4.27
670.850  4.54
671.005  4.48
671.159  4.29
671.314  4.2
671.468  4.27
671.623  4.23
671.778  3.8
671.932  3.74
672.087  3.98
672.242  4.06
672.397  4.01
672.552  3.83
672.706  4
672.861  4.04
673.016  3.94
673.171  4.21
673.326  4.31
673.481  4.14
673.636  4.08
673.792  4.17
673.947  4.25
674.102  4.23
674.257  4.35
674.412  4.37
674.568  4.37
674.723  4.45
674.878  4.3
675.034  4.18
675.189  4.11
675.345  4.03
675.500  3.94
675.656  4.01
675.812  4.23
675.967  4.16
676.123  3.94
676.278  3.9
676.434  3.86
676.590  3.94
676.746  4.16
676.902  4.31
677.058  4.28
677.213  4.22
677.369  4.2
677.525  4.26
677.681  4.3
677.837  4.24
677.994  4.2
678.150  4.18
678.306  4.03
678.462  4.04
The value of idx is 1.01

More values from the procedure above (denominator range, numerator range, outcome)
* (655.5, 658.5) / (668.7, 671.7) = 1.10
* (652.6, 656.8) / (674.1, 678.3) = 1.11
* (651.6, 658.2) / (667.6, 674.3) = 1.06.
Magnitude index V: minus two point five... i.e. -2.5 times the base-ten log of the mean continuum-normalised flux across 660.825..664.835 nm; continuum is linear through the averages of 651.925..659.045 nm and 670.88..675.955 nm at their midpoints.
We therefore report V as -0.05 mag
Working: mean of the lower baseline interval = 4.14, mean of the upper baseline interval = 4.15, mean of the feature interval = 4.32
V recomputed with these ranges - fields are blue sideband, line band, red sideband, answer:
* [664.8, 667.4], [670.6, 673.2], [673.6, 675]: 0.037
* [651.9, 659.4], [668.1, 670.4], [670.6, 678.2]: -0.029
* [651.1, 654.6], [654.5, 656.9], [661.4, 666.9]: 0.137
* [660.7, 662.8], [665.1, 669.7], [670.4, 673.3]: -0.009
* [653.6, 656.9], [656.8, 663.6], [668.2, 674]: -0.083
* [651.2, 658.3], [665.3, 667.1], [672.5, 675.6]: -0.021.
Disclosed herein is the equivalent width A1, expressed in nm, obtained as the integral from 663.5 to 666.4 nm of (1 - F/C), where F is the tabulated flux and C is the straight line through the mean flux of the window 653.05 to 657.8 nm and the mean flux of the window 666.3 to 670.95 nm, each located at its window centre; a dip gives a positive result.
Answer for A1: -0.042 nm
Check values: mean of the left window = 4.04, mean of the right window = 4.21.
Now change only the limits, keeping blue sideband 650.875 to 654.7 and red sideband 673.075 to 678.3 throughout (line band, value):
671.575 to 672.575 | 0.06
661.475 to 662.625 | -0.02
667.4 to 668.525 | 0.02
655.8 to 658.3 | 0.19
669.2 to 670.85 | -0.01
